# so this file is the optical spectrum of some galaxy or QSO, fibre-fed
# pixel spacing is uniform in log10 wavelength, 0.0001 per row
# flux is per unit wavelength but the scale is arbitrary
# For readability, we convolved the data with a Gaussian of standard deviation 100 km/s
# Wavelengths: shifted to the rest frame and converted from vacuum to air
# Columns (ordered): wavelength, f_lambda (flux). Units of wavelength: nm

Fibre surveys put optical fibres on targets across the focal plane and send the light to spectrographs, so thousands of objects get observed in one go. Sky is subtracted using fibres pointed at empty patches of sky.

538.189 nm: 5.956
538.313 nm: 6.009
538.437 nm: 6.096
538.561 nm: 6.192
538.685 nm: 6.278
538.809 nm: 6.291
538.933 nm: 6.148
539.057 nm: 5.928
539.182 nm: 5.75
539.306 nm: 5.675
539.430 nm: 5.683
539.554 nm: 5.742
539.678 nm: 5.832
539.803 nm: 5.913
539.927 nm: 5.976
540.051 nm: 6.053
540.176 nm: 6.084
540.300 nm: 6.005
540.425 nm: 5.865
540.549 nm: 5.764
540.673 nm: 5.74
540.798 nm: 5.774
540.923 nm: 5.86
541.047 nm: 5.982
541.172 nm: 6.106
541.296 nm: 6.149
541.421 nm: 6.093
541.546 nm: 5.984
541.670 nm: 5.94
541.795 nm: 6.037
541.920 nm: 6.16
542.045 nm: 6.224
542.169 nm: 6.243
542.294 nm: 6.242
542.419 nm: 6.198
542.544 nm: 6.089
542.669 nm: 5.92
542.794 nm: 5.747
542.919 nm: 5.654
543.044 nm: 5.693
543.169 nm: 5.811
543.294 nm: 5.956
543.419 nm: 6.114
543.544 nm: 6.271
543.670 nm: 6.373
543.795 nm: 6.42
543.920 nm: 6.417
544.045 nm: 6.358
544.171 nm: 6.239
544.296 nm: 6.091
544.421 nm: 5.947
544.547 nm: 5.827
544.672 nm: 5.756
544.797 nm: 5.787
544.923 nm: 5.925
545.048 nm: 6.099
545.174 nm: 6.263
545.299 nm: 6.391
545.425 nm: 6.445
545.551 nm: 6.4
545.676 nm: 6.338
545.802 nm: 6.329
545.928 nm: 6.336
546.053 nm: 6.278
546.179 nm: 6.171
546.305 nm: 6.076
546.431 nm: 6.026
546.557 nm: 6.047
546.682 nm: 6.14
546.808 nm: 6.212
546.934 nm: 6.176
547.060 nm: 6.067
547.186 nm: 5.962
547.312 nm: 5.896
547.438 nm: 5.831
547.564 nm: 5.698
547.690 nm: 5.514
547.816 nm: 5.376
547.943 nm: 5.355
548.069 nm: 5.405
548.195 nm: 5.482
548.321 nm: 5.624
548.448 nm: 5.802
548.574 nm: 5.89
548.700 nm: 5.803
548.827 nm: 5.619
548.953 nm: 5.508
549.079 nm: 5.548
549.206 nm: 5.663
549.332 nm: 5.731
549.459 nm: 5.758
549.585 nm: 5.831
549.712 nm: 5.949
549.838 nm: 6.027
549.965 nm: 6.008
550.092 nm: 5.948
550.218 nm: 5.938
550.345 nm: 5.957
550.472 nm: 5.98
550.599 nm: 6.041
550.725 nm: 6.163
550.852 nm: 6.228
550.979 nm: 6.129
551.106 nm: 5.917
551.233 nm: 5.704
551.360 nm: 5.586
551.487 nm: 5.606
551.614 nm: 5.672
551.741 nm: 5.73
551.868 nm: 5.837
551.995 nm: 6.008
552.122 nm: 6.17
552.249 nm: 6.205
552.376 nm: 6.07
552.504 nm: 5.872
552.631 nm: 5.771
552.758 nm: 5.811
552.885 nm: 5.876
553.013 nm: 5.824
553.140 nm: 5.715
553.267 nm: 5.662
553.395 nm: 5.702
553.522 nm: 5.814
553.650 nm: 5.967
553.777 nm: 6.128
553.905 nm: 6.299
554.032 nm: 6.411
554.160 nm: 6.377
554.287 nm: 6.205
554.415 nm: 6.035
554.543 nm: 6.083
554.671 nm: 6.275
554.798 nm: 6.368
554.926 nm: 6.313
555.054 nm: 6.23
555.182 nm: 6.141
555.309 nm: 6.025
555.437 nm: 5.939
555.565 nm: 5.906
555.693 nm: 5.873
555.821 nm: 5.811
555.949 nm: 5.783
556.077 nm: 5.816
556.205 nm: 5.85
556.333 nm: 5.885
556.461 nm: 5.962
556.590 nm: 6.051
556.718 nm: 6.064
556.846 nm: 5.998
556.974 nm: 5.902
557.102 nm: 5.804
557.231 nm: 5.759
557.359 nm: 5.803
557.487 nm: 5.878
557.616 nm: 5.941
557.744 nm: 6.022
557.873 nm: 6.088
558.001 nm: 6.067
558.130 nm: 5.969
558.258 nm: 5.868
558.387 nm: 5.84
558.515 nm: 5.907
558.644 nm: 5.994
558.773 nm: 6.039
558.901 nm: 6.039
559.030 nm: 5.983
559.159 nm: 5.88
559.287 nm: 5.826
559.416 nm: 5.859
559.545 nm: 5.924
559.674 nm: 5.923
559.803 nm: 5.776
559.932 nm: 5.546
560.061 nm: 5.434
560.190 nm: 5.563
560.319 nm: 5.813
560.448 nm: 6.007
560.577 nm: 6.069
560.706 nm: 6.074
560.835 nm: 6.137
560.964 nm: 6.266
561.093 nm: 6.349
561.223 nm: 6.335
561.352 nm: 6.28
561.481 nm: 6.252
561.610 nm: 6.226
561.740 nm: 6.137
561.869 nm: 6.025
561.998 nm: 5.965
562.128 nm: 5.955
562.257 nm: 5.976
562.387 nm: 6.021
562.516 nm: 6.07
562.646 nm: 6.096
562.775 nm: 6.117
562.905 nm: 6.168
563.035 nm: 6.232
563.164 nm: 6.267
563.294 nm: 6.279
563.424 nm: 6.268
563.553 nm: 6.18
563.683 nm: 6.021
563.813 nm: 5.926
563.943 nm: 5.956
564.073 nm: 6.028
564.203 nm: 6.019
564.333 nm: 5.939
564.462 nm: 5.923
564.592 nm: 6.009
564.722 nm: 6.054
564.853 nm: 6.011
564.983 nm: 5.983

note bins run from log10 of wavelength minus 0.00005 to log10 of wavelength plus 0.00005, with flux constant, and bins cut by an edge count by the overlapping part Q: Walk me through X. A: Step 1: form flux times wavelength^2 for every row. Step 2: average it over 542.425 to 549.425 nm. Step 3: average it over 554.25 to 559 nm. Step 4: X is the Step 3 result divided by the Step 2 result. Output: 1.0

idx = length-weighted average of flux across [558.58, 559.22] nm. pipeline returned 5.99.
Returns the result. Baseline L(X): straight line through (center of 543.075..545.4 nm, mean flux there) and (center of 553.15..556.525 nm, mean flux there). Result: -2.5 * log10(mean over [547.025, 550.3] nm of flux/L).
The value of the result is 0.062 mag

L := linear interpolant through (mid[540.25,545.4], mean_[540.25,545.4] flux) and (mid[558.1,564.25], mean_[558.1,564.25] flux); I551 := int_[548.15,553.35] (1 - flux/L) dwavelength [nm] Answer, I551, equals 0.159 nm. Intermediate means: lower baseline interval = 6.04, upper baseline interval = 6.02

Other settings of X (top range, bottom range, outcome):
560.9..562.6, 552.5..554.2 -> 1.06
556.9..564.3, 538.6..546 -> 1.06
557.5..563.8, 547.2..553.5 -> 1.08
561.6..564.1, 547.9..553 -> 1.09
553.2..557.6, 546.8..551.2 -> 1.05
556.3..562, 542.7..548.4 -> 1.04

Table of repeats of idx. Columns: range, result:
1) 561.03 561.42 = 6.32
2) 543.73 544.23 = 6.36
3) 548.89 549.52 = 5.64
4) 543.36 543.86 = 6.29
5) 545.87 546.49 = 6.18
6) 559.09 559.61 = 5.87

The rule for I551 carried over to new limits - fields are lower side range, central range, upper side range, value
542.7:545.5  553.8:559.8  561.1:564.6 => 0.09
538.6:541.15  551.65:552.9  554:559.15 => 0.01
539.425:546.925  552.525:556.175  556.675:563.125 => 0.01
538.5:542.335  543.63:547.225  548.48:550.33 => -0.17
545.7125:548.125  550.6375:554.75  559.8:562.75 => 0.01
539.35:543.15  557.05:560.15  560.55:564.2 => 0.11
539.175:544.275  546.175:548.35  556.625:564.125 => 0.06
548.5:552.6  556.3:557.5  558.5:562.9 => 0.01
